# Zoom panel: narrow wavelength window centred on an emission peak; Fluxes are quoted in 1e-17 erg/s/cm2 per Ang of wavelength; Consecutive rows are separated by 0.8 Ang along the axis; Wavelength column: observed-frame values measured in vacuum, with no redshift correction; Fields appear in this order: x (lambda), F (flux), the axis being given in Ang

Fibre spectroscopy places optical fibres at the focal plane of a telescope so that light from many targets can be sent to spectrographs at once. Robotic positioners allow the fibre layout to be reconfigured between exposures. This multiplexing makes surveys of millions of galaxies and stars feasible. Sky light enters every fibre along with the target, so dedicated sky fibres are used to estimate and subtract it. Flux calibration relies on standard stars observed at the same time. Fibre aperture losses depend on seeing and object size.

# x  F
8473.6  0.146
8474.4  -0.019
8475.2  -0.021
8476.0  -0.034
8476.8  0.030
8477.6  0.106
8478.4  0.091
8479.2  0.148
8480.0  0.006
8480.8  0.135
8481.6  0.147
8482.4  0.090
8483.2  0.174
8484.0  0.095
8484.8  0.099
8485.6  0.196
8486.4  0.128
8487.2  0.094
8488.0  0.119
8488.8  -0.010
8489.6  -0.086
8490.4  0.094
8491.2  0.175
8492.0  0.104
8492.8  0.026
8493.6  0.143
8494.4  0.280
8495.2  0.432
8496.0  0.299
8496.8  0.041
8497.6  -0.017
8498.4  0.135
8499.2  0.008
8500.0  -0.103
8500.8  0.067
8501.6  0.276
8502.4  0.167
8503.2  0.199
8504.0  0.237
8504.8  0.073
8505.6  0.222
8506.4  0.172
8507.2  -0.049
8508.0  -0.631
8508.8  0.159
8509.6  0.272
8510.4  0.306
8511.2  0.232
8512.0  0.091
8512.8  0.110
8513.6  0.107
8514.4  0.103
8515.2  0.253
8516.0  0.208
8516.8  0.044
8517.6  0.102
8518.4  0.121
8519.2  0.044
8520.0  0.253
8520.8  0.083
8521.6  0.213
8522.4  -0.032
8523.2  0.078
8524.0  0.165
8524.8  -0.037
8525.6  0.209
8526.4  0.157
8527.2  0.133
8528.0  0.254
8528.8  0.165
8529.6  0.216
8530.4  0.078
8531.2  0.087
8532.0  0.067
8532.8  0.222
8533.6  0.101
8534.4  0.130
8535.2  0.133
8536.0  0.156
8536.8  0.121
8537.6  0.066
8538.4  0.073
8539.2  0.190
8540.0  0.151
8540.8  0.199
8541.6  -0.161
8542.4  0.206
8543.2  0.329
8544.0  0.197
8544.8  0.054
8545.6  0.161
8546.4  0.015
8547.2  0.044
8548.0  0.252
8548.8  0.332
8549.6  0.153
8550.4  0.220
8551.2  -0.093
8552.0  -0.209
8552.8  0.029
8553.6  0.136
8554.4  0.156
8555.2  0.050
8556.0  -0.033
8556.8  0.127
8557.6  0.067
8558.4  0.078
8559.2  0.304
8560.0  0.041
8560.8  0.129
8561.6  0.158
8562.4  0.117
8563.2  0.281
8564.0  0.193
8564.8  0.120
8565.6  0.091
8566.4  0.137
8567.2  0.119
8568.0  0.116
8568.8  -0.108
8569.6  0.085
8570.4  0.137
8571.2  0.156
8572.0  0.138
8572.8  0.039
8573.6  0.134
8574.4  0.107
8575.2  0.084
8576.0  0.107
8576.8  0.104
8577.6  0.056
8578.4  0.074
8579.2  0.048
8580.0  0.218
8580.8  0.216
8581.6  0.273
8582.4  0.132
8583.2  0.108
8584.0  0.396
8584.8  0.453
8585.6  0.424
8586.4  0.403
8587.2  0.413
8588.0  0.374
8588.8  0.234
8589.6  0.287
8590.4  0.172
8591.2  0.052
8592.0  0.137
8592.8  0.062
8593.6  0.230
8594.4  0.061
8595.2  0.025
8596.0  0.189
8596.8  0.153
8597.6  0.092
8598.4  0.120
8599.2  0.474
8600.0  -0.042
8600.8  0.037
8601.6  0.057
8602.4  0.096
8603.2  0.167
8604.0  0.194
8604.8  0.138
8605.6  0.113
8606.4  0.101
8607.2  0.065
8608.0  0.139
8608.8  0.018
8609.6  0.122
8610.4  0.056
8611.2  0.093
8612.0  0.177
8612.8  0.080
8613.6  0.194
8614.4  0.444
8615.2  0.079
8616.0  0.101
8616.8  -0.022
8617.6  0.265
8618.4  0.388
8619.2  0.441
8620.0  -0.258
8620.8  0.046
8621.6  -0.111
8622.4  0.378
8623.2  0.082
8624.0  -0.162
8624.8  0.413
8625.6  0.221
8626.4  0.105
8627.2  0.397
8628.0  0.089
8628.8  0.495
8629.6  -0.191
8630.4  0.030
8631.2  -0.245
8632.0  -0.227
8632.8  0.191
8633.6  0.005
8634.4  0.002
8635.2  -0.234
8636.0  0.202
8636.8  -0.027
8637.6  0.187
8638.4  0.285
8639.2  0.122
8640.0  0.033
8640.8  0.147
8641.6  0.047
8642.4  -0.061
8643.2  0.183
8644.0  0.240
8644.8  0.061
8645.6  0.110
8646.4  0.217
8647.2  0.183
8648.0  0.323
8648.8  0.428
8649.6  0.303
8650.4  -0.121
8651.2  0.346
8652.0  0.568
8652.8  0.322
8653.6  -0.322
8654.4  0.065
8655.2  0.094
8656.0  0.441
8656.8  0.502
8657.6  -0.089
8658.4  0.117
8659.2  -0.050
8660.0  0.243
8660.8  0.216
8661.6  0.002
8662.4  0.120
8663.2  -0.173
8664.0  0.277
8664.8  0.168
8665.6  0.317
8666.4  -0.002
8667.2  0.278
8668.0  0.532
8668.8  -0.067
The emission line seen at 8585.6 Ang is H-gamma 4340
